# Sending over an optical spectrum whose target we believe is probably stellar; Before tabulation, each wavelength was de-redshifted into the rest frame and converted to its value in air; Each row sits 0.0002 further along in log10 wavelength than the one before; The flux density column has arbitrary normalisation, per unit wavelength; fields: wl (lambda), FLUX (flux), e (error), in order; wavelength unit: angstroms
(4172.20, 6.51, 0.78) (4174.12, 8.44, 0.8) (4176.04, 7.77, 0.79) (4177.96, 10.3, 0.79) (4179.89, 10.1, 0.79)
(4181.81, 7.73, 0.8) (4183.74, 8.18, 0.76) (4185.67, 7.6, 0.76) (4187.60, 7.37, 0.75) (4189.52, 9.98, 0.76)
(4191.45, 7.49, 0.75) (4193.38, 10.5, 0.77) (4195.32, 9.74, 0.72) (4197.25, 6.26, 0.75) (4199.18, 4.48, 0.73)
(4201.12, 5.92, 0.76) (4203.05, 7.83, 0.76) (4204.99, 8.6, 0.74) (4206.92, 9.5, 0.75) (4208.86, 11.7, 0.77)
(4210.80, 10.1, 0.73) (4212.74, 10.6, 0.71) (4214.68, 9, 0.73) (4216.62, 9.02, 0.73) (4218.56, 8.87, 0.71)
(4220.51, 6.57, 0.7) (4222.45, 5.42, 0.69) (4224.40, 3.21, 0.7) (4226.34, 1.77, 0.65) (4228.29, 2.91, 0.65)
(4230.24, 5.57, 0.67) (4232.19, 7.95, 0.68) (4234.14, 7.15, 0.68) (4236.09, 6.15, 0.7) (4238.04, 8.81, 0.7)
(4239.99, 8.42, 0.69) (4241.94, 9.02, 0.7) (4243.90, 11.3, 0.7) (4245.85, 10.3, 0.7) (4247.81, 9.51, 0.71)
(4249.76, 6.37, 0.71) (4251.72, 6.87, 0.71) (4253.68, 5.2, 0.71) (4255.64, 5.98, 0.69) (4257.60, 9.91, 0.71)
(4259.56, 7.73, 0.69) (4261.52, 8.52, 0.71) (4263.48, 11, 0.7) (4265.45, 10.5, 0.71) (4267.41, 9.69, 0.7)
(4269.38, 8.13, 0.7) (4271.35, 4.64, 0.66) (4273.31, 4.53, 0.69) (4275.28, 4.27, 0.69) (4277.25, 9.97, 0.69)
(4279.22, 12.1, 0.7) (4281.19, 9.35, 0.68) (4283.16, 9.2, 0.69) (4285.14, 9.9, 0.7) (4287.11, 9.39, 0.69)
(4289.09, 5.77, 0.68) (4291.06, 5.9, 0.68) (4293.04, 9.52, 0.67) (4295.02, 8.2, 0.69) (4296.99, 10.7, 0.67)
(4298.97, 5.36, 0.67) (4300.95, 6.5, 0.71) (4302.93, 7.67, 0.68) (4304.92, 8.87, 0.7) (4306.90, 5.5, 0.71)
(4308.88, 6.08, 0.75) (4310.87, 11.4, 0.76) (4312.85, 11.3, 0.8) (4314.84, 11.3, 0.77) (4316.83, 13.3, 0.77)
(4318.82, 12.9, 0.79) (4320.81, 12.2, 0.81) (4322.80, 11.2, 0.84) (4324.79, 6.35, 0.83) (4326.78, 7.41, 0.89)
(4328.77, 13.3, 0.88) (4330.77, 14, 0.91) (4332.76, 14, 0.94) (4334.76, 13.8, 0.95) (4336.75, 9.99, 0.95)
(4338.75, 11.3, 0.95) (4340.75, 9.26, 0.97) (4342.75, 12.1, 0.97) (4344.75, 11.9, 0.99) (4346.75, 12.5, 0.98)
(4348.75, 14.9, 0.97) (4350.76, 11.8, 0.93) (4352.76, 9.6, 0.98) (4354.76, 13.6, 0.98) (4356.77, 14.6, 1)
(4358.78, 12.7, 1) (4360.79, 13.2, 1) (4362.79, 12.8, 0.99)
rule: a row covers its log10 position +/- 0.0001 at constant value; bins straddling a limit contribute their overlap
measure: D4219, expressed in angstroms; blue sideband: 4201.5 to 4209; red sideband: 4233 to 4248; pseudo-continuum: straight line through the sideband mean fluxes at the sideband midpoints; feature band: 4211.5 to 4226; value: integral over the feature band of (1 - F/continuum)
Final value 2.5 angstroms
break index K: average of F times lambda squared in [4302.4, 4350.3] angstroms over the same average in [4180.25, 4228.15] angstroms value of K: 1.50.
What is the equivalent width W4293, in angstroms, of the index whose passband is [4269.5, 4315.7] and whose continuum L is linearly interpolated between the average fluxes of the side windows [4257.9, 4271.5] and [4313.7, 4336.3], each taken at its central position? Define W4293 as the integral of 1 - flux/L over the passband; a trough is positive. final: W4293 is 9.4 angstroms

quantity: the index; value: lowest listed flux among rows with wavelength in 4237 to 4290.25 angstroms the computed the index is 4.27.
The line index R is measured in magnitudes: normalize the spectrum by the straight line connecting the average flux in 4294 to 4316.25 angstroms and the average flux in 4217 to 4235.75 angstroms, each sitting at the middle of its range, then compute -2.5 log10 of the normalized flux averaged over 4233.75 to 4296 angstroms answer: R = -0.18 mag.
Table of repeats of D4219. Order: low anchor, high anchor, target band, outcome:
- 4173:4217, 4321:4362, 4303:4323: 1.8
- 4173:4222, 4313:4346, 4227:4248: 3.7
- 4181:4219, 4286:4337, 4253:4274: 3.0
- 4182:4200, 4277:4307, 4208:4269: 2.1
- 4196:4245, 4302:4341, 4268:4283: 2.4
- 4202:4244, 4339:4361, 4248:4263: 2.3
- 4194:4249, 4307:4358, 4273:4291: 2.7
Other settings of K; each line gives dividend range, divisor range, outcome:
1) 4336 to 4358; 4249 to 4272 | 1.57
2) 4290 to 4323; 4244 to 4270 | 1.11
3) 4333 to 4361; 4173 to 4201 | 1.61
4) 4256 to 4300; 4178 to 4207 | 1.07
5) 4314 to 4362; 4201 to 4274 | 1.61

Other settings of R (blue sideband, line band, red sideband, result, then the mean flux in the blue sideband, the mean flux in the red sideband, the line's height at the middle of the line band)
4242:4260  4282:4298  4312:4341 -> 0.155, 8.19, 11.5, 9.9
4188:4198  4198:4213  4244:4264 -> 0.023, 8.77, 8.22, 8.66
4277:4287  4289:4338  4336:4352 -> 0.122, 10.1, 11.7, 10.9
